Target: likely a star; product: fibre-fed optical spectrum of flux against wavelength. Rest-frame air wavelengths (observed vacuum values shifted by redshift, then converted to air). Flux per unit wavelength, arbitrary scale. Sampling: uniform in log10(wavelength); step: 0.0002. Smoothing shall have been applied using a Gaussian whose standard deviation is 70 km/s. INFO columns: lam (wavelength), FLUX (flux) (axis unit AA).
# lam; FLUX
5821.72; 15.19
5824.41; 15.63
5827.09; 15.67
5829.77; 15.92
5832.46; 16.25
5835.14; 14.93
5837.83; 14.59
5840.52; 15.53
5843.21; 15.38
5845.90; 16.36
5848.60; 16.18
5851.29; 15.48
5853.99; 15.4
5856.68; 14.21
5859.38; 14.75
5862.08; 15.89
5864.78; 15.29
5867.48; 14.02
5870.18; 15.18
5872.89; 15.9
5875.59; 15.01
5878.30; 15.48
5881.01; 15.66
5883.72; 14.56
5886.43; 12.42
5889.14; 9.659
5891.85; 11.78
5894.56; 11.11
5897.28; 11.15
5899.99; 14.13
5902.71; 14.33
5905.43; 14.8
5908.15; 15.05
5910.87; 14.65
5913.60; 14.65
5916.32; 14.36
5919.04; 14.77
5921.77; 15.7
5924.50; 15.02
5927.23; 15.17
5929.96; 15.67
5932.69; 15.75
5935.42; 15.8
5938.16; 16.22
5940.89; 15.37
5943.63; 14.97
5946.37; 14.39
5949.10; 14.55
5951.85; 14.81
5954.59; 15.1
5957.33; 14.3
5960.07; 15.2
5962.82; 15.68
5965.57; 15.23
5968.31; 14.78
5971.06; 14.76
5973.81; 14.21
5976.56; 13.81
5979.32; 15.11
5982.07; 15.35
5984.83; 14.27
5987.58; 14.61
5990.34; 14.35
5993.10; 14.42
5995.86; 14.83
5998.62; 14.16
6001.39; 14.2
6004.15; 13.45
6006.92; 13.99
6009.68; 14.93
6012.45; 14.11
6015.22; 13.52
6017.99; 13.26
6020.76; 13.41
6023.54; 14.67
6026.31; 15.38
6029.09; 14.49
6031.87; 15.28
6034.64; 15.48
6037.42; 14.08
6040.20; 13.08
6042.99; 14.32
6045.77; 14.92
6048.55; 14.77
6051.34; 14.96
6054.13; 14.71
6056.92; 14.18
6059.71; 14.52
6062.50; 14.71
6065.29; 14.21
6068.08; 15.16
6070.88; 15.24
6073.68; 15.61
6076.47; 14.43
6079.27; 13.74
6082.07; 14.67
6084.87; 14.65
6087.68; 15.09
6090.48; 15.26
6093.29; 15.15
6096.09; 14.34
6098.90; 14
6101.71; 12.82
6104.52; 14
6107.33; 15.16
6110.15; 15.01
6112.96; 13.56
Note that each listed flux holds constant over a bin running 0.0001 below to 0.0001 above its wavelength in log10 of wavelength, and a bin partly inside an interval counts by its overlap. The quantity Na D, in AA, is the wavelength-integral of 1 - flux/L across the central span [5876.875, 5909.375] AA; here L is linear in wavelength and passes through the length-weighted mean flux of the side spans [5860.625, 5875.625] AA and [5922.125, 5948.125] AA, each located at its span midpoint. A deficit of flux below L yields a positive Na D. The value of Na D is 4.1 AA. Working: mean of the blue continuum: 15.2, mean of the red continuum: 15.4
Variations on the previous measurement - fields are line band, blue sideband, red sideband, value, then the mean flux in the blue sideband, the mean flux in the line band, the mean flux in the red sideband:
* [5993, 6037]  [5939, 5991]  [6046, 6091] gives 1.28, 14.8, 14.3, 14.7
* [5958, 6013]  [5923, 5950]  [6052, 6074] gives 1.89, 15.3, 14.6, 14.8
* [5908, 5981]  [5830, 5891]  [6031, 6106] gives -1.16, 14.9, 15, 14.6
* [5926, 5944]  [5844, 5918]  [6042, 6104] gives -1.46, 14.4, 15.6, 14.6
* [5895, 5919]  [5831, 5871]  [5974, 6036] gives 1.46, 15.3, 14.1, 14.4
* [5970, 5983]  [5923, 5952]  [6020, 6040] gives 0.32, 15.3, 14.6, 14.6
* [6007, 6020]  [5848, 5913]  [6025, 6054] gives 0.60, 14.2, 13.9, 14.7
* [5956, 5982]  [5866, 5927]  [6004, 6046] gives -1.14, 14.1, 14.8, 14.3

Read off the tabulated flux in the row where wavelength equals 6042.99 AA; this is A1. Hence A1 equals 14.32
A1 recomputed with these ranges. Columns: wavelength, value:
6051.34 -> 14.96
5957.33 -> 14.3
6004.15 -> 13.45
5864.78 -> 15.29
